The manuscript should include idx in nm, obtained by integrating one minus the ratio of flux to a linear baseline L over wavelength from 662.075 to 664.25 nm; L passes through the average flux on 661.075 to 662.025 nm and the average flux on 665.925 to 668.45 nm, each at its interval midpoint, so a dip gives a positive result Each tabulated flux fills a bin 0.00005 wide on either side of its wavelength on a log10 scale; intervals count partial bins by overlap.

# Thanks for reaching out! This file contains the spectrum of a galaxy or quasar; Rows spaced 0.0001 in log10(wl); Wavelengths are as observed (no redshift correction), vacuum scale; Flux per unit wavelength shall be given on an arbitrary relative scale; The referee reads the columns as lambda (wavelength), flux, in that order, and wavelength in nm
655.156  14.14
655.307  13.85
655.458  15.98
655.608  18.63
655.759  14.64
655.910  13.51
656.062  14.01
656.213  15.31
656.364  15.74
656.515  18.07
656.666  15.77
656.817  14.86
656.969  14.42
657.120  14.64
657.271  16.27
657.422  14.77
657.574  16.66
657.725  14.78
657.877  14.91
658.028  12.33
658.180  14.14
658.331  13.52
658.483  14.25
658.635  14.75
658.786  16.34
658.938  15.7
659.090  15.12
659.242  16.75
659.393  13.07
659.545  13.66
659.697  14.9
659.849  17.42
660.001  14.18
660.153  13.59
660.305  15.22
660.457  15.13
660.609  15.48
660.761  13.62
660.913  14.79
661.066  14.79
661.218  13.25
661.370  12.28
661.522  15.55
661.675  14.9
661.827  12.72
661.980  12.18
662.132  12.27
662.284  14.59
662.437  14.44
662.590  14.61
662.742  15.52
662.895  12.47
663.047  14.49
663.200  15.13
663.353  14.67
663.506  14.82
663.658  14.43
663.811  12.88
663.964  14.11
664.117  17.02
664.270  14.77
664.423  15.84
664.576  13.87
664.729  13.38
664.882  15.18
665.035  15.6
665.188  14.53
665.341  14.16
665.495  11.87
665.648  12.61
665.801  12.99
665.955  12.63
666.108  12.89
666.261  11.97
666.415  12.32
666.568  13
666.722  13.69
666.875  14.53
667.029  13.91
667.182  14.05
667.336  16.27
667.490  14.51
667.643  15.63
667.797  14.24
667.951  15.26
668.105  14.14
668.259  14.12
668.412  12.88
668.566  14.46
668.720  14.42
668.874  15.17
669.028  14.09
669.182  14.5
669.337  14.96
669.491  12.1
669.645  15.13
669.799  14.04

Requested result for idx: -0.11 nm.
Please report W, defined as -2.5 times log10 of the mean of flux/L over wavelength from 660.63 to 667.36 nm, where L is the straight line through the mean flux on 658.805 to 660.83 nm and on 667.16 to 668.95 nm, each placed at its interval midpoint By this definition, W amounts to 0.06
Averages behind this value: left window 15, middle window 14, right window 14.6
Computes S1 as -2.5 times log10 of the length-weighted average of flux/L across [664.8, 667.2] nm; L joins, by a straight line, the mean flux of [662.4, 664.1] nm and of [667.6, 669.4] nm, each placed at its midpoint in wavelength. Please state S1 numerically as 0.07 mag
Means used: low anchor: 14.4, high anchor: 14.5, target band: 13.5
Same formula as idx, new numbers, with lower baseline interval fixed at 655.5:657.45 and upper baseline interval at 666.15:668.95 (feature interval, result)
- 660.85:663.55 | 0.129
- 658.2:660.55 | 0.035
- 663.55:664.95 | -0.008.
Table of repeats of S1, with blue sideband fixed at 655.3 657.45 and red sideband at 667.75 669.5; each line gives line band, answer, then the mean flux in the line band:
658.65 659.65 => 0.01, 15.1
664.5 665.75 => 0.05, 13.9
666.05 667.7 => 0.04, 13.9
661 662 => 0.09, 13.7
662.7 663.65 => 0.02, 14.5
